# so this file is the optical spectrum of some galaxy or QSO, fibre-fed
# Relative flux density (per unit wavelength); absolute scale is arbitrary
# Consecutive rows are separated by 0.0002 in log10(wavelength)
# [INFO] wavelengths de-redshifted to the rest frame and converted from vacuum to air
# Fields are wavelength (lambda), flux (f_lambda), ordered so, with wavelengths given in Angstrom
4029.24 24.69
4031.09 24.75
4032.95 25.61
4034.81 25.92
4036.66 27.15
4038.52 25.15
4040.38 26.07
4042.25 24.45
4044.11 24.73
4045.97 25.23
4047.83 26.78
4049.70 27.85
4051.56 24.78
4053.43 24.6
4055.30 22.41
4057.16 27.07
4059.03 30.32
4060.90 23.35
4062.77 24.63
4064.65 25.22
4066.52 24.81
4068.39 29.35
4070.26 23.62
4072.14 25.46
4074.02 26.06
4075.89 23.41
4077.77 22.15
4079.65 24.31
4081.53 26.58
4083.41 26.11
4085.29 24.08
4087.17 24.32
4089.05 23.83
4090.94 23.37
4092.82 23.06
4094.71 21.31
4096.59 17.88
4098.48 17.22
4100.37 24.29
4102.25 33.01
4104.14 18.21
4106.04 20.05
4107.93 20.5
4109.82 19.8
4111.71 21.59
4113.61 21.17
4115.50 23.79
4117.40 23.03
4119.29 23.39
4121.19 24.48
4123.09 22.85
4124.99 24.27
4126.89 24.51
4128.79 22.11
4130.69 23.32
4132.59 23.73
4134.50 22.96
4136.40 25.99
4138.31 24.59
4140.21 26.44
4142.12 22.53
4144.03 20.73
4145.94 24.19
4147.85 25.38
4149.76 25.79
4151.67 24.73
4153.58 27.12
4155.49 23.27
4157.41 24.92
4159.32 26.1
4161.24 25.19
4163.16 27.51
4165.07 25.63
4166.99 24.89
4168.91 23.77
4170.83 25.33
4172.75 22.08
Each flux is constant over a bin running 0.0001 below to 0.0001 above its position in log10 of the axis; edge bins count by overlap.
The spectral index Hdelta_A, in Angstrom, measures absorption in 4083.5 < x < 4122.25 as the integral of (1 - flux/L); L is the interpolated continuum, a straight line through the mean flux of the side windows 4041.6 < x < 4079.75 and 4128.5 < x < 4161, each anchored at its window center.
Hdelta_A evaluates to 3.7 Angstrom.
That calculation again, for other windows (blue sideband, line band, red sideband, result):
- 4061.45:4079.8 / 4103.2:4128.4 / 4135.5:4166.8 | 2.85 Angstrom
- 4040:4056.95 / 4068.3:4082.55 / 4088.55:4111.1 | -0.85 Angstrom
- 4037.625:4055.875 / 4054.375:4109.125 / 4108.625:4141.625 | 1.03 Angstrom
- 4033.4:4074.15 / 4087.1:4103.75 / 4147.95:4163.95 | 1.76 Angstrom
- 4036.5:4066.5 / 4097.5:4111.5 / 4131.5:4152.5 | 1.67 Angstrom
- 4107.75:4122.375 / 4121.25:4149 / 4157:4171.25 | -0.32 Angstrom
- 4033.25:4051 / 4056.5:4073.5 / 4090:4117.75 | -1.09 Angstrom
